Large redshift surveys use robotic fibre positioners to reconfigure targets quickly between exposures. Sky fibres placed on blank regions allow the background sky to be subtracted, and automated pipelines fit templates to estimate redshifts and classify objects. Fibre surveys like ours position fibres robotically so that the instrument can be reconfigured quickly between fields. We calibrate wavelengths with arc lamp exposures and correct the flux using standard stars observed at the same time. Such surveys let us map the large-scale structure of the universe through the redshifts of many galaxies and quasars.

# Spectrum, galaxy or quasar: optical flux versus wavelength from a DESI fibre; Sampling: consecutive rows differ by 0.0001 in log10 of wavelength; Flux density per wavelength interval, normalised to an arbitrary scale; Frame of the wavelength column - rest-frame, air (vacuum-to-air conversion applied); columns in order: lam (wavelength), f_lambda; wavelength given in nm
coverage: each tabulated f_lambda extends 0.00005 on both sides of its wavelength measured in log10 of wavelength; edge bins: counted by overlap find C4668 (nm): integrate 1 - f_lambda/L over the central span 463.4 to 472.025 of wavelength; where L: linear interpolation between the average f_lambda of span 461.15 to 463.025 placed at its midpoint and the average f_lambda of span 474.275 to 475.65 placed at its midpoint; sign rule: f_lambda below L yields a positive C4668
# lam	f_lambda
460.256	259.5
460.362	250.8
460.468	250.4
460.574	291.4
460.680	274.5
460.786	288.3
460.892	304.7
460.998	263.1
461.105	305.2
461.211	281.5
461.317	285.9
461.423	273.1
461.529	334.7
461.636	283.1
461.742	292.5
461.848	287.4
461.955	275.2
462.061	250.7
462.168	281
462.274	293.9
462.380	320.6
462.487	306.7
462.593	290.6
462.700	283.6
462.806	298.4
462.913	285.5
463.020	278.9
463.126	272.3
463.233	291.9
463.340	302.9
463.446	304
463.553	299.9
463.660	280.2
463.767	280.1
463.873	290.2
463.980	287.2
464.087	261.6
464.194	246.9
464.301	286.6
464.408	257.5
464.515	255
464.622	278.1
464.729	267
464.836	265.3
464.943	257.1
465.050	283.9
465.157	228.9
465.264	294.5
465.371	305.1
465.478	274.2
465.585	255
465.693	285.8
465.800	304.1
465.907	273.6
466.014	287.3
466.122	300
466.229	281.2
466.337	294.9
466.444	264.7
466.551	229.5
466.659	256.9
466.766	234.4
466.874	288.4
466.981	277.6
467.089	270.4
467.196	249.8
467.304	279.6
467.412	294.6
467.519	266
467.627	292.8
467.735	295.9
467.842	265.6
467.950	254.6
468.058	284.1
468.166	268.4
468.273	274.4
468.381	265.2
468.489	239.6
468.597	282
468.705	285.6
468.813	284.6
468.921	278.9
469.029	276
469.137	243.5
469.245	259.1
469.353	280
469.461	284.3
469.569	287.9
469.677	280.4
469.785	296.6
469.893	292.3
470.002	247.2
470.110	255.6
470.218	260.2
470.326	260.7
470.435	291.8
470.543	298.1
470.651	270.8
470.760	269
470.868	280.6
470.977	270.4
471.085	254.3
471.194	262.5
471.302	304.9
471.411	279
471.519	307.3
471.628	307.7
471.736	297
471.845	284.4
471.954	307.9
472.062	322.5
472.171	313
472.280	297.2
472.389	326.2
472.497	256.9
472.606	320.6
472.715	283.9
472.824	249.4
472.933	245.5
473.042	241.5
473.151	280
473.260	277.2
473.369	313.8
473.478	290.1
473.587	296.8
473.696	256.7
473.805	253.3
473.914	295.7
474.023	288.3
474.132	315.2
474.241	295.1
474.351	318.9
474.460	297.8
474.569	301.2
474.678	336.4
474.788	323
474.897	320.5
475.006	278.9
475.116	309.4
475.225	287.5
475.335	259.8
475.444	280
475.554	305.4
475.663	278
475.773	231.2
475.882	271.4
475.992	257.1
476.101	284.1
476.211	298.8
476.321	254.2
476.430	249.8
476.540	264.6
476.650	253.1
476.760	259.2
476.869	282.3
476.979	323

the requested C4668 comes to 0.54 nm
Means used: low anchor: 289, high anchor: 301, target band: 276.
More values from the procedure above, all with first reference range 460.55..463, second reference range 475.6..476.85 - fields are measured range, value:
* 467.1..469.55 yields 0.04 nm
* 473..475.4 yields -0.22 nm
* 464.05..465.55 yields 0.08 nm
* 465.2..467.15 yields 0.04 nm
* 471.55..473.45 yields -0.13 nm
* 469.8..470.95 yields 0.00 nm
